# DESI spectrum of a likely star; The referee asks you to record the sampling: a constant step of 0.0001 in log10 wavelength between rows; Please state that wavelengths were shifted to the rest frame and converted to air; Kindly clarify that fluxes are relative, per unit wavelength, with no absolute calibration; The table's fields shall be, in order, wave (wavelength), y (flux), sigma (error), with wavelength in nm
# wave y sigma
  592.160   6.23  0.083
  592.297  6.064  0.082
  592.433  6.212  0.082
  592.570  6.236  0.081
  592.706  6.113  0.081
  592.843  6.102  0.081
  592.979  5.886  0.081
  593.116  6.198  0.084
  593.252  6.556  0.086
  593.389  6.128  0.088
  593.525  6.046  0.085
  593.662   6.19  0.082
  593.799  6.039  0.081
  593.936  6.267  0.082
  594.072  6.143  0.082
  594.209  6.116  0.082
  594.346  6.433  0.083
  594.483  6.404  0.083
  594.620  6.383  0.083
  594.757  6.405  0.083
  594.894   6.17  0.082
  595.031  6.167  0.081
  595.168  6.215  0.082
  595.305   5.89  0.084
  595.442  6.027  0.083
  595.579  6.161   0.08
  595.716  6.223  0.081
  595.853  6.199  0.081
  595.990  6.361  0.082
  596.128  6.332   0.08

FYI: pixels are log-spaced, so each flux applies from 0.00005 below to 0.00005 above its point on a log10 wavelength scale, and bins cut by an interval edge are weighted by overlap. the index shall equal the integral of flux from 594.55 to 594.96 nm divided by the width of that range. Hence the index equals 6.32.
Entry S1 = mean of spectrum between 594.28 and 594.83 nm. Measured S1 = 6.4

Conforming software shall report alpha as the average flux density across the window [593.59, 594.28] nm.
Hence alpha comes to 6.15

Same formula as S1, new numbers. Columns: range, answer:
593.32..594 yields 6.13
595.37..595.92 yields 6.16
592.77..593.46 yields 6.18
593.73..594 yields 6.14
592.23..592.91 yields 6.14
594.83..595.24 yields 6.18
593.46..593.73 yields 6.11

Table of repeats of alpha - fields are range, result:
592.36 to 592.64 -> 6.23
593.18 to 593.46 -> 6.36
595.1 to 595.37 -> 6.06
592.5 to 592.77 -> 6.17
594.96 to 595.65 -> 6.1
